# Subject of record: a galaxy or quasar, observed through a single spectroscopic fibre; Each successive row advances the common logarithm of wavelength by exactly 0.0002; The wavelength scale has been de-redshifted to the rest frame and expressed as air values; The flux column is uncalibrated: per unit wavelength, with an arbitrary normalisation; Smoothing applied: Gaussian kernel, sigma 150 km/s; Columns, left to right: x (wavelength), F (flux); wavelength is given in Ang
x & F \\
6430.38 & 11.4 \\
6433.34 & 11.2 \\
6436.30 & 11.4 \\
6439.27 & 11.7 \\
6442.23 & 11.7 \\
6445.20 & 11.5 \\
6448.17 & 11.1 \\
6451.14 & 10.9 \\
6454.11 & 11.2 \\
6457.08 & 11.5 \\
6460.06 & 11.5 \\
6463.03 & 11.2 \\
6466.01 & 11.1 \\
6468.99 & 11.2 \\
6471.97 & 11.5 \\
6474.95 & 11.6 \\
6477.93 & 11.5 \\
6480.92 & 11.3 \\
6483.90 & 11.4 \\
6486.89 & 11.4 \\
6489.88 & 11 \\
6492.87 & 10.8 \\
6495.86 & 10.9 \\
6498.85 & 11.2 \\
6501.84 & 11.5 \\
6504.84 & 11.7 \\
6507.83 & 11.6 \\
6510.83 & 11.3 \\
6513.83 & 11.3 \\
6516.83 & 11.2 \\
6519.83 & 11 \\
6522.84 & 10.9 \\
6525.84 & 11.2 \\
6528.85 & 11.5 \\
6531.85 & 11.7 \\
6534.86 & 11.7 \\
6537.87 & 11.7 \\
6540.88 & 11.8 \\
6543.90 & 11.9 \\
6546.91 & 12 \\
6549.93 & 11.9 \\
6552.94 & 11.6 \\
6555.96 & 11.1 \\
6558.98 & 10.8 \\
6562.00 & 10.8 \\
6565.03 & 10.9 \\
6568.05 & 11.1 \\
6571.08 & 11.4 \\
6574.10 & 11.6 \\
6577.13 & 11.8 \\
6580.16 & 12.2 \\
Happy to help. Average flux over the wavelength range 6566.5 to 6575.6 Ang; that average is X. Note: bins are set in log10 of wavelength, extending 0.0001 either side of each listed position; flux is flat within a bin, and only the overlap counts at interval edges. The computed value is 11.4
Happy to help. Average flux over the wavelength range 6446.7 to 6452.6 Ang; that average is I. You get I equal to 11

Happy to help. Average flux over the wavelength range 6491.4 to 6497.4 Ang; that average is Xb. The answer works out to 10.9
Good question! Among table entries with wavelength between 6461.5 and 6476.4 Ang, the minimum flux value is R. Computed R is 11.1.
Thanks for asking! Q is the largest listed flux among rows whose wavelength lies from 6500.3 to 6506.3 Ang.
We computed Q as 11.7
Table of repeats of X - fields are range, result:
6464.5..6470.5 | 11.1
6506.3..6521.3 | 11.3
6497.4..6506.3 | 11.5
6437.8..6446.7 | 11.6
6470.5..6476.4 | 11.6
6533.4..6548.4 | 11.8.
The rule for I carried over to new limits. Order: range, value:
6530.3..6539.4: 11.7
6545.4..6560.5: 11.5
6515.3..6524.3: 11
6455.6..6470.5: 11.3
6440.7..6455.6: 11.3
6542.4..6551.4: 11.9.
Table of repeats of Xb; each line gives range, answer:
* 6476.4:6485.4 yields 11.4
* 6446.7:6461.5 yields 11.2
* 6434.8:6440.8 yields 11.6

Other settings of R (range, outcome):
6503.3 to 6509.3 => 11.6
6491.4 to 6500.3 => 10.8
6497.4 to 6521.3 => 11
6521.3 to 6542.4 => 10.9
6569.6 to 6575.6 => 11.4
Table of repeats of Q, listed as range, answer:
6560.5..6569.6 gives 11.1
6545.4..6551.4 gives 12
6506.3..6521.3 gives 11.6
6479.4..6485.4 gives 11.4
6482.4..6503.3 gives 11.5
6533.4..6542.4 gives 11.8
